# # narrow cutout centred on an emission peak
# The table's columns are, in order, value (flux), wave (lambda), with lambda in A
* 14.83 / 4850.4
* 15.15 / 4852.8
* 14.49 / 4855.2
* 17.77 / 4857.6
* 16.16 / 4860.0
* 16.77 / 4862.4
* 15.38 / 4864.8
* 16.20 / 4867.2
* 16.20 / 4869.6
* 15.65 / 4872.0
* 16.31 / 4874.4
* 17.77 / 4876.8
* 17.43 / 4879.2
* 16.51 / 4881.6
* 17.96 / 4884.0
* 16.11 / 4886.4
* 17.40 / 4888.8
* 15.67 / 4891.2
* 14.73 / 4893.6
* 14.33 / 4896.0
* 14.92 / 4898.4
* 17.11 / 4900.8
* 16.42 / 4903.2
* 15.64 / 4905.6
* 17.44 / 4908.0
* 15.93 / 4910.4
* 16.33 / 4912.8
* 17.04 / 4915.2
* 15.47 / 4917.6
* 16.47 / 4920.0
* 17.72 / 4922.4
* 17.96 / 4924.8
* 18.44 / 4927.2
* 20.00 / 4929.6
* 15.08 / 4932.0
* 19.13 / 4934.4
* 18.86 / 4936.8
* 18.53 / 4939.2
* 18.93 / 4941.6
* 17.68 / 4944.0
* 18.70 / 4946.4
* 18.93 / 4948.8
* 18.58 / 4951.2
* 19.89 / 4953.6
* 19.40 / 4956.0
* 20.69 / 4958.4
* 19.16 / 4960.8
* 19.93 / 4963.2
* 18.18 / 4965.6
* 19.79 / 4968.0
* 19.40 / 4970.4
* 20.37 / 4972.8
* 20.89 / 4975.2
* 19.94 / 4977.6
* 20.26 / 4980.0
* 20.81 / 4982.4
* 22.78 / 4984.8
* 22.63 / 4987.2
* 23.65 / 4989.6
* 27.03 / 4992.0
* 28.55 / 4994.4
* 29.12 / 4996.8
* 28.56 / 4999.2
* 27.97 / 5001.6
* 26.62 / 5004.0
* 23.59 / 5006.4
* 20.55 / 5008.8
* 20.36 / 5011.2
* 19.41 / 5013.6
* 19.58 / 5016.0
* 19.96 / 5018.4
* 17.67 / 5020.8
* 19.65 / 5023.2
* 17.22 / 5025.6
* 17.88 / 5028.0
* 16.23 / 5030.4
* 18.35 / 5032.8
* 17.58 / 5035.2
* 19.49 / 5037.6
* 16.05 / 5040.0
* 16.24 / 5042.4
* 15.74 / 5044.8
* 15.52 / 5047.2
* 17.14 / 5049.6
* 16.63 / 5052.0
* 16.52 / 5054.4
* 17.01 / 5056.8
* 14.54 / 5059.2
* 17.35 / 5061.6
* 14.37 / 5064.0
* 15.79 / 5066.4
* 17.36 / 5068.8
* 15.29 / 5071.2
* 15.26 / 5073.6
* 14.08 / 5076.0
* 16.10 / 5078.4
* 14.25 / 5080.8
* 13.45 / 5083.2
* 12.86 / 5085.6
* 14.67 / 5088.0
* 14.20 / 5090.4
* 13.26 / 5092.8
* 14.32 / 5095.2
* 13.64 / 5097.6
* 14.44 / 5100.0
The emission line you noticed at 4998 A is C III]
